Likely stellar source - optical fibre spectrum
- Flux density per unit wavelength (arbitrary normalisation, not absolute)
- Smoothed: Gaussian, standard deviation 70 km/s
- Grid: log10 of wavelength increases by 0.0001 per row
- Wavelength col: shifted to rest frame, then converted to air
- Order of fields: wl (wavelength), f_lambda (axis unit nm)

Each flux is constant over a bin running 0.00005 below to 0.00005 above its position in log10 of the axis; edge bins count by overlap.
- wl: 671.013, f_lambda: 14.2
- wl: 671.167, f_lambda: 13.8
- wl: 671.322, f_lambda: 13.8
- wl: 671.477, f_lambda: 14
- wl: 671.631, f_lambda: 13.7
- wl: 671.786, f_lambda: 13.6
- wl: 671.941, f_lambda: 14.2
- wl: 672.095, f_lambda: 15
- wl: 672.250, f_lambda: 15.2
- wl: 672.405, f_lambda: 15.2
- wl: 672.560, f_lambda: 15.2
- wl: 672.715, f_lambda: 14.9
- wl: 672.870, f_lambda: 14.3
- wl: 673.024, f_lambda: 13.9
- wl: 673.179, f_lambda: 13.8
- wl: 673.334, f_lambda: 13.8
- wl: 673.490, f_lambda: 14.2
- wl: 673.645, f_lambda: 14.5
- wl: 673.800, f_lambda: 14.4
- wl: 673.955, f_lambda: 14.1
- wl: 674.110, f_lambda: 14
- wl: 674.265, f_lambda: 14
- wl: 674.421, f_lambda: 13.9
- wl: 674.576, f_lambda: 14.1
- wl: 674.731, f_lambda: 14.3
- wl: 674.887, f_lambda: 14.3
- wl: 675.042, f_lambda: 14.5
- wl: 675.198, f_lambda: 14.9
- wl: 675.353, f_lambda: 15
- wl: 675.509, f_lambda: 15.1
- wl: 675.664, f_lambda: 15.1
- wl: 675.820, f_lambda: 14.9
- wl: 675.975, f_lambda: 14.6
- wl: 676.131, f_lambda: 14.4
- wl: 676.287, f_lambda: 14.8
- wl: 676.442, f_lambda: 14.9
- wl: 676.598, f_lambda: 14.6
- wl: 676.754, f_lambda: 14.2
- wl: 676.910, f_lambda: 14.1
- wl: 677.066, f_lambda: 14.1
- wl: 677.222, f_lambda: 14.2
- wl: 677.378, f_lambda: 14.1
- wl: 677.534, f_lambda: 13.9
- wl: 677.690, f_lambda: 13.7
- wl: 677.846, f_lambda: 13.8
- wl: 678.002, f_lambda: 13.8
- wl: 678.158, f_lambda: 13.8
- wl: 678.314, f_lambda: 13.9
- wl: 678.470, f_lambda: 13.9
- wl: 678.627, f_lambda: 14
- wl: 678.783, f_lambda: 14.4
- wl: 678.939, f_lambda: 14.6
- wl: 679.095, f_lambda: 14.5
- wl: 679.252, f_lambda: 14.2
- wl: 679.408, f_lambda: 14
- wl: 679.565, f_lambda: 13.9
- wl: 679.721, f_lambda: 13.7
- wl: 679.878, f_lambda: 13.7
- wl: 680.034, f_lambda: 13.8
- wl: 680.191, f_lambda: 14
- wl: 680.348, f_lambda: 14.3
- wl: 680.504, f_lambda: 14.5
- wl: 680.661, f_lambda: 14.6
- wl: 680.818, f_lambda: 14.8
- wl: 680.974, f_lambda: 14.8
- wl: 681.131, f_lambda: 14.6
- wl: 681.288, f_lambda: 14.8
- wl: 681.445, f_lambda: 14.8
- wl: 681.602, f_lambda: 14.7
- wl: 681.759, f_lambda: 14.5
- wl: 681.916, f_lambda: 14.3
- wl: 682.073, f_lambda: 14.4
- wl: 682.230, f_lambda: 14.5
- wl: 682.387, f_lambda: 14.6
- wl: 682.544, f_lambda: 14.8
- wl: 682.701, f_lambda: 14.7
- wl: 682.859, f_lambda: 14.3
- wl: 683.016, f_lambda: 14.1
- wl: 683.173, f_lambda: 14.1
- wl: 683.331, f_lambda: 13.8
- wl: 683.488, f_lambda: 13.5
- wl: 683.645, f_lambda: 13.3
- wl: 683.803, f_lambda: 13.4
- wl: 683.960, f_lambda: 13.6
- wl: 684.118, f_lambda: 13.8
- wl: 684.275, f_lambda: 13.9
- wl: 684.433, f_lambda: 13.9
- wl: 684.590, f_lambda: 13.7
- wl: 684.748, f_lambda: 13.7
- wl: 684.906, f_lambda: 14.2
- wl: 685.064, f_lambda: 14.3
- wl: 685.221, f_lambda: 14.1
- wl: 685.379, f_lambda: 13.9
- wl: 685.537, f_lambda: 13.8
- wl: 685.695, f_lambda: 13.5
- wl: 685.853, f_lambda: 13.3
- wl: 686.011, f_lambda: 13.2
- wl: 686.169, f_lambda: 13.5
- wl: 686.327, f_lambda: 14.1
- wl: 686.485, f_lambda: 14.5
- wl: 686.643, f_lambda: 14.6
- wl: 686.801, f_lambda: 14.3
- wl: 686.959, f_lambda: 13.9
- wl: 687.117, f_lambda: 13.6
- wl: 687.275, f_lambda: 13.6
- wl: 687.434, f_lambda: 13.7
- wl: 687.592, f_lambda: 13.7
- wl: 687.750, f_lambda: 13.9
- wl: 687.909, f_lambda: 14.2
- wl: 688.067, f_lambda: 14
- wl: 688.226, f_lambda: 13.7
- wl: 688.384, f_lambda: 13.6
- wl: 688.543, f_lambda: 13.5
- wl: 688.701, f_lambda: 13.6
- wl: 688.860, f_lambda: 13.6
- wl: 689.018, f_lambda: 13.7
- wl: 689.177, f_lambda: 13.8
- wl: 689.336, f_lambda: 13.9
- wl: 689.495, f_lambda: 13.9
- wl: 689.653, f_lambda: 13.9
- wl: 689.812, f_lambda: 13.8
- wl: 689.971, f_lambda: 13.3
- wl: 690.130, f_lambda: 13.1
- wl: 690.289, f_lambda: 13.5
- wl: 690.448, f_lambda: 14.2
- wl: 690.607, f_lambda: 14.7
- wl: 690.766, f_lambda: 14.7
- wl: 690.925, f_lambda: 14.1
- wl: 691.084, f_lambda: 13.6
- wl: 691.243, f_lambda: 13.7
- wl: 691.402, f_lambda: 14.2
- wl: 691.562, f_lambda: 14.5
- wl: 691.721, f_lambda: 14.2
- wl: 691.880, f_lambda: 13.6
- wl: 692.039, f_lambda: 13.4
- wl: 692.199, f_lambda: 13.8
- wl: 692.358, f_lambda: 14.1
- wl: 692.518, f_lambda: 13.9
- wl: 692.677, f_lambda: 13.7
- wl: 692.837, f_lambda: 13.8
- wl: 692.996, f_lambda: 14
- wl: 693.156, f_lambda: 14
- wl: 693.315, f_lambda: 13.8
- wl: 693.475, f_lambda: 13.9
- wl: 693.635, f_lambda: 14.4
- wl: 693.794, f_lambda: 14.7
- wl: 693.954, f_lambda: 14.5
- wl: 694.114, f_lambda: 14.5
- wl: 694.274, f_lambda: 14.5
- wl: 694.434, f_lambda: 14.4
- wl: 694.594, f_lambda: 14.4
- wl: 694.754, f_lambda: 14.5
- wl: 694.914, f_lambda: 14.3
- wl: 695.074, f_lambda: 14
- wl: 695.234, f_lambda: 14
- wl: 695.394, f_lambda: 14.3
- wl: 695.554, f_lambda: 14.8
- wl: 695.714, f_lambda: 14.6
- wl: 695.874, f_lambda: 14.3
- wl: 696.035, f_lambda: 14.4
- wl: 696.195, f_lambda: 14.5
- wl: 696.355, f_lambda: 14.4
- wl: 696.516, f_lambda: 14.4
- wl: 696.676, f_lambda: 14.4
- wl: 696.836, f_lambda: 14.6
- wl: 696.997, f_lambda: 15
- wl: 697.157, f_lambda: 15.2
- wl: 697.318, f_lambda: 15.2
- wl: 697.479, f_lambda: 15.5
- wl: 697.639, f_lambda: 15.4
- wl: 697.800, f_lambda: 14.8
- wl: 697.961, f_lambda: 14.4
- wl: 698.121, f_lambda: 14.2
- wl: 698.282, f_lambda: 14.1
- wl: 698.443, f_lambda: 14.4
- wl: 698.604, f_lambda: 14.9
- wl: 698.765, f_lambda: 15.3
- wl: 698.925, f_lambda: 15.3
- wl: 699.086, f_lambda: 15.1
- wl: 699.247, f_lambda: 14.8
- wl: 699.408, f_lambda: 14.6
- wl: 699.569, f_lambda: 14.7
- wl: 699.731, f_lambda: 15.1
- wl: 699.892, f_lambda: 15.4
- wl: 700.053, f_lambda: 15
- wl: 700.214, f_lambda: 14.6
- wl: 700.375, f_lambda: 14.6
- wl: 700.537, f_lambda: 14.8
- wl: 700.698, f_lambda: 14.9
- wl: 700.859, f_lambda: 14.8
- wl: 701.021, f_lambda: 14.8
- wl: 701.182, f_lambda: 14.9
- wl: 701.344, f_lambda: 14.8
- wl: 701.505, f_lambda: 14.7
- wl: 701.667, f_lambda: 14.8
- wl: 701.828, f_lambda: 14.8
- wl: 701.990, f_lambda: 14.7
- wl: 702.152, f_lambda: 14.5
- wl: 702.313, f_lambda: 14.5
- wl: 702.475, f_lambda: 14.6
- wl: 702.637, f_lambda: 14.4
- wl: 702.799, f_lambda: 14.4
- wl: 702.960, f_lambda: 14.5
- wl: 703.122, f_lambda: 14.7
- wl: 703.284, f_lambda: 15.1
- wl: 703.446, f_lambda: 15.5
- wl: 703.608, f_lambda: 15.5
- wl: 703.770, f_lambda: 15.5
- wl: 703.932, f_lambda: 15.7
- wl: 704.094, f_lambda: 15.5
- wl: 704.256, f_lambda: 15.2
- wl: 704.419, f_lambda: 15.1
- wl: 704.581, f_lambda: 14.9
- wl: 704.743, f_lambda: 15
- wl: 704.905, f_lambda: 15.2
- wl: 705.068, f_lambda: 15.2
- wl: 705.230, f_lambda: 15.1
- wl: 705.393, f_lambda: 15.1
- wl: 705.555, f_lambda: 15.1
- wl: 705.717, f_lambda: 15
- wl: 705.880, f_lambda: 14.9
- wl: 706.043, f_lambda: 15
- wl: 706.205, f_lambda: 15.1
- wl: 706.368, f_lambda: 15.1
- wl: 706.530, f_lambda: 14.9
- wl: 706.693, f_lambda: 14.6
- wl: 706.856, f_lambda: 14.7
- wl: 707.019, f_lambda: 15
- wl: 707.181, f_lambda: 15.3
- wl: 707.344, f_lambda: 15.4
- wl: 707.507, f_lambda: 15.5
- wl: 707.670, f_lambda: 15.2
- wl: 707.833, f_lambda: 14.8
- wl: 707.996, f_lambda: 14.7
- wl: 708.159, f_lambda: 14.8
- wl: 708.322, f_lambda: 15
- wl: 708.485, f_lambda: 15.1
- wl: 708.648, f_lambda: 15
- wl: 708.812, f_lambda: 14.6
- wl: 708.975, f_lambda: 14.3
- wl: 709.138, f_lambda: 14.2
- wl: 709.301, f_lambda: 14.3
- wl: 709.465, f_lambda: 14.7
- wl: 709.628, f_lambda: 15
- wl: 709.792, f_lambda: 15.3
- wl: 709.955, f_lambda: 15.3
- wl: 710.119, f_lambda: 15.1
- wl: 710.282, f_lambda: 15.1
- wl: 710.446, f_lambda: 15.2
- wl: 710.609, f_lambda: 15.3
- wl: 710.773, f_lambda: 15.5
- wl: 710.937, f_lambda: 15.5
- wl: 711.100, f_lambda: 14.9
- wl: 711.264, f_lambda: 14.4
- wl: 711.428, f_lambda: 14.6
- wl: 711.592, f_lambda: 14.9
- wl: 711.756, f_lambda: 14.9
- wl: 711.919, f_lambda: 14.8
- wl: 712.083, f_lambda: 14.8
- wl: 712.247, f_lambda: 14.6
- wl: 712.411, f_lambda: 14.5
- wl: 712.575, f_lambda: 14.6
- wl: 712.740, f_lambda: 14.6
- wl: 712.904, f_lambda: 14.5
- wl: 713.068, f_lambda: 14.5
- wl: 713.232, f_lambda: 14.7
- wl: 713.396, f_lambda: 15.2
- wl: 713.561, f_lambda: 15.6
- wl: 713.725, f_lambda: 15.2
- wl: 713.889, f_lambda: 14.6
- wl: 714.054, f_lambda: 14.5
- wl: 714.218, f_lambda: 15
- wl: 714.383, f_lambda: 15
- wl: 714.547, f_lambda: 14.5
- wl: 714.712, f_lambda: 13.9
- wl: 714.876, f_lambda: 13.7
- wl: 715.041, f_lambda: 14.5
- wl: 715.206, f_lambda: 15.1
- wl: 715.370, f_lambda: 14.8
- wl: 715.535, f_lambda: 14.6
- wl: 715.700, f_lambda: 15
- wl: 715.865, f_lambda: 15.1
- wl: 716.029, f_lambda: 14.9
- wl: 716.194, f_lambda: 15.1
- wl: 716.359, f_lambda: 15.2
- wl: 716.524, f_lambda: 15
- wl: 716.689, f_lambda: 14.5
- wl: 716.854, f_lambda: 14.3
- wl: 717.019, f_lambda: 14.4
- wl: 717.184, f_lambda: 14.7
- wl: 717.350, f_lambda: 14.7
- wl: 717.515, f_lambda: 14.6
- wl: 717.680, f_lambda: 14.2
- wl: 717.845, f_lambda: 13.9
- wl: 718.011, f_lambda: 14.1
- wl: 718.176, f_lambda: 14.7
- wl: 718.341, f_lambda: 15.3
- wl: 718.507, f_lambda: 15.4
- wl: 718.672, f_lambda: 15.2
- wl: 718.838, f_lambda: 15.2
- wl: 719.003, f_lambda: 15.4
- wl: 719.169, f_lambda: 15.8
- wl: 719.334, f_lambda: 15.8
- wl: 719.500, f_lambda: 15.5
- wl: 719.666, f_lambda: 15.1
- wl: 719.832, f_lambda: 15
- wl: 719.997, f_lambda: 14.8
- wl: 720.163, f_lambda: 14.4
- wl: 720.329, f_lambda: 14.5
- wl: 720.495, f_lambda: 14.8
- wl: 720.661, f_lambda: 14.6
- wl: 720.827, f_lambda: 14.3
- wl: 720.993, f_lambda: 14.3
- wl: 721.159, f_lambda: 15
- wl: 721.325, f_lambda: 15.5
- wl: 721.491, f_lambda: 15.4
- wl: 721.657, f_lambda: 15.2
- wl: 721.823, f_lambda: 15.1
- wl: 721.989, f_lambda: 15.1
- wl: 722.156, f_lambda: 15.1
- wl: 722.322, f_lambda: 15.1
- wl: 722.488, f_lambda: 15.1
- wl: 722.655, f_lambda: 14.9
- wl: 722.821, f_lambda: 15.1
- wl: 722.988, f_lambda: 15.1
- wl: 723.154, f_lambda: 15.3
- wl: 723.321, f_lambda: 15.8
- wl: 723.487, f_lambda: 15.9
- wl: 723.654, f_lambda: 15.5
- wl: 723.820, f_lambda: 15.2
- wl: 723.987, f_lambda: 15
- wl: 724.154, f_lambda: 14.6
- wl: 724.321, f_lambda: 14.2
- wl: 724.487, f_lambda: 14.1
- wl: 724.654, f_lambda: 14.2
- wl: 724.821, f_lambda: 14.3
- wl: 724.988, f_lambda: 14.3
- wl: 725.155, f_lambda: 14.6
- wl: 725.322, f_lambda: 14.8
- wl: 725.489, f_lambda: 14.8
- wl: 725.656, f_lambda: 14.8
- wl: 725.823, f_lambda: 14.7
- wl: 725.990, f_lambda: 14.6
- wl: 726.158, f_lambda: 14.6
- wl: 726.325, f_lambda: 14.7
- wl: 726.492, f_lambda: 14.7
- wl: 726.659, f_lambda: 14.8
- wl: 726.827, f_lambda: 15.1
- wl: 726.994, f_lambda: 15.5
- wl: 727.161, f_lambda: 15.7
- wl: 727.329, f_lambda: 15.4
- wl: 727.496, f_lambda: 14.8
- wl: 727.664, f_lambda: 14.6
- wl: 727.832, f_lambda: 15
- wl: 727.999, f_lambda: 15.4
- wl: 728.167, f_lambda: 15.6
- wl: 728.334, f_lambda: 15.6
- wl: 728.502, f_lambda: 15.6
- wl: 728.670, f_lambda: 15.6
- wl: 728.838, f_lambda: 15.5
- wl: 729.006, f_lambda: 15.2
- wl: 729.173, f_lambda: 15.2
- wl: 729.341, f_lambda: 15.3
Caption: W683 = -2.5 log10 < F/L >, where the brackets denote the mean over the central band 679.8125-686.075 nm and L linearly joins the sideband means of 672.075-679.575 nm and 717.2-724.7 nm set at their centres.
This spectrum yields 0.02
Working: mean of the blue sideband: 14.3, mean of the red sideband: 15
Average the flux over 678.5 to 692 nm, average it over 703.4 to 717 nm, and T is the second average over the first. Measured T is 1.1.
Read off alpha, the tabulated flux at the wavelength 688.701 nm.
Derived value 13.6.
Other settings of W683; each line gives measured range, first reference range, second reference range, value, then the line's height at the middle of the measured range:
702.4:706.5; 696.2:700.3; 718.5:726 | -0.01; 14.9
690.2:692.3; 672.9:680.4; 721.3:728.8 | 0.03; 14.5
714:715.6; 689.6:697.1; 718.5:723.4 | 0.02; 14.9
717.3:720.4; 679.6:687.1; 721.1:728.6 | 0.00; 14.9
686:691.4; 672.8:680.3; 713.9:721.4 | 0.04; 14.4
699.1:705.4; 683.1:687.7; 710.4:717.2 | -0.04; 14.4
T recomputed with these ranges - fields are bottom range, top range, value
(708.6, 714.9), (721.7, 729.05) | 1.01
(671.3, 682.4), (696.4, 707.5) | 1.04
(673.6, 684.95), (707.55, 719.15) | 1.04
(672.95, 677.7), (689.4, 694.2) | 0.98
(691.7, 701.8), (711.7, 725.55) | 1.02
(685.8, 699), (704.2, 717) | 1.05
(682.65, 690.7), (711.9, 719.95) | 1.07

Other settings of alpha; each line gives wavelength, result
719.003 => 15.4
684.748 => 13.7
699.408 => 14.6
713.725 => 15.2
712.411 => 14.5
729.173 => 15.2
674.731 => 14.3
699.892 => 15.4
